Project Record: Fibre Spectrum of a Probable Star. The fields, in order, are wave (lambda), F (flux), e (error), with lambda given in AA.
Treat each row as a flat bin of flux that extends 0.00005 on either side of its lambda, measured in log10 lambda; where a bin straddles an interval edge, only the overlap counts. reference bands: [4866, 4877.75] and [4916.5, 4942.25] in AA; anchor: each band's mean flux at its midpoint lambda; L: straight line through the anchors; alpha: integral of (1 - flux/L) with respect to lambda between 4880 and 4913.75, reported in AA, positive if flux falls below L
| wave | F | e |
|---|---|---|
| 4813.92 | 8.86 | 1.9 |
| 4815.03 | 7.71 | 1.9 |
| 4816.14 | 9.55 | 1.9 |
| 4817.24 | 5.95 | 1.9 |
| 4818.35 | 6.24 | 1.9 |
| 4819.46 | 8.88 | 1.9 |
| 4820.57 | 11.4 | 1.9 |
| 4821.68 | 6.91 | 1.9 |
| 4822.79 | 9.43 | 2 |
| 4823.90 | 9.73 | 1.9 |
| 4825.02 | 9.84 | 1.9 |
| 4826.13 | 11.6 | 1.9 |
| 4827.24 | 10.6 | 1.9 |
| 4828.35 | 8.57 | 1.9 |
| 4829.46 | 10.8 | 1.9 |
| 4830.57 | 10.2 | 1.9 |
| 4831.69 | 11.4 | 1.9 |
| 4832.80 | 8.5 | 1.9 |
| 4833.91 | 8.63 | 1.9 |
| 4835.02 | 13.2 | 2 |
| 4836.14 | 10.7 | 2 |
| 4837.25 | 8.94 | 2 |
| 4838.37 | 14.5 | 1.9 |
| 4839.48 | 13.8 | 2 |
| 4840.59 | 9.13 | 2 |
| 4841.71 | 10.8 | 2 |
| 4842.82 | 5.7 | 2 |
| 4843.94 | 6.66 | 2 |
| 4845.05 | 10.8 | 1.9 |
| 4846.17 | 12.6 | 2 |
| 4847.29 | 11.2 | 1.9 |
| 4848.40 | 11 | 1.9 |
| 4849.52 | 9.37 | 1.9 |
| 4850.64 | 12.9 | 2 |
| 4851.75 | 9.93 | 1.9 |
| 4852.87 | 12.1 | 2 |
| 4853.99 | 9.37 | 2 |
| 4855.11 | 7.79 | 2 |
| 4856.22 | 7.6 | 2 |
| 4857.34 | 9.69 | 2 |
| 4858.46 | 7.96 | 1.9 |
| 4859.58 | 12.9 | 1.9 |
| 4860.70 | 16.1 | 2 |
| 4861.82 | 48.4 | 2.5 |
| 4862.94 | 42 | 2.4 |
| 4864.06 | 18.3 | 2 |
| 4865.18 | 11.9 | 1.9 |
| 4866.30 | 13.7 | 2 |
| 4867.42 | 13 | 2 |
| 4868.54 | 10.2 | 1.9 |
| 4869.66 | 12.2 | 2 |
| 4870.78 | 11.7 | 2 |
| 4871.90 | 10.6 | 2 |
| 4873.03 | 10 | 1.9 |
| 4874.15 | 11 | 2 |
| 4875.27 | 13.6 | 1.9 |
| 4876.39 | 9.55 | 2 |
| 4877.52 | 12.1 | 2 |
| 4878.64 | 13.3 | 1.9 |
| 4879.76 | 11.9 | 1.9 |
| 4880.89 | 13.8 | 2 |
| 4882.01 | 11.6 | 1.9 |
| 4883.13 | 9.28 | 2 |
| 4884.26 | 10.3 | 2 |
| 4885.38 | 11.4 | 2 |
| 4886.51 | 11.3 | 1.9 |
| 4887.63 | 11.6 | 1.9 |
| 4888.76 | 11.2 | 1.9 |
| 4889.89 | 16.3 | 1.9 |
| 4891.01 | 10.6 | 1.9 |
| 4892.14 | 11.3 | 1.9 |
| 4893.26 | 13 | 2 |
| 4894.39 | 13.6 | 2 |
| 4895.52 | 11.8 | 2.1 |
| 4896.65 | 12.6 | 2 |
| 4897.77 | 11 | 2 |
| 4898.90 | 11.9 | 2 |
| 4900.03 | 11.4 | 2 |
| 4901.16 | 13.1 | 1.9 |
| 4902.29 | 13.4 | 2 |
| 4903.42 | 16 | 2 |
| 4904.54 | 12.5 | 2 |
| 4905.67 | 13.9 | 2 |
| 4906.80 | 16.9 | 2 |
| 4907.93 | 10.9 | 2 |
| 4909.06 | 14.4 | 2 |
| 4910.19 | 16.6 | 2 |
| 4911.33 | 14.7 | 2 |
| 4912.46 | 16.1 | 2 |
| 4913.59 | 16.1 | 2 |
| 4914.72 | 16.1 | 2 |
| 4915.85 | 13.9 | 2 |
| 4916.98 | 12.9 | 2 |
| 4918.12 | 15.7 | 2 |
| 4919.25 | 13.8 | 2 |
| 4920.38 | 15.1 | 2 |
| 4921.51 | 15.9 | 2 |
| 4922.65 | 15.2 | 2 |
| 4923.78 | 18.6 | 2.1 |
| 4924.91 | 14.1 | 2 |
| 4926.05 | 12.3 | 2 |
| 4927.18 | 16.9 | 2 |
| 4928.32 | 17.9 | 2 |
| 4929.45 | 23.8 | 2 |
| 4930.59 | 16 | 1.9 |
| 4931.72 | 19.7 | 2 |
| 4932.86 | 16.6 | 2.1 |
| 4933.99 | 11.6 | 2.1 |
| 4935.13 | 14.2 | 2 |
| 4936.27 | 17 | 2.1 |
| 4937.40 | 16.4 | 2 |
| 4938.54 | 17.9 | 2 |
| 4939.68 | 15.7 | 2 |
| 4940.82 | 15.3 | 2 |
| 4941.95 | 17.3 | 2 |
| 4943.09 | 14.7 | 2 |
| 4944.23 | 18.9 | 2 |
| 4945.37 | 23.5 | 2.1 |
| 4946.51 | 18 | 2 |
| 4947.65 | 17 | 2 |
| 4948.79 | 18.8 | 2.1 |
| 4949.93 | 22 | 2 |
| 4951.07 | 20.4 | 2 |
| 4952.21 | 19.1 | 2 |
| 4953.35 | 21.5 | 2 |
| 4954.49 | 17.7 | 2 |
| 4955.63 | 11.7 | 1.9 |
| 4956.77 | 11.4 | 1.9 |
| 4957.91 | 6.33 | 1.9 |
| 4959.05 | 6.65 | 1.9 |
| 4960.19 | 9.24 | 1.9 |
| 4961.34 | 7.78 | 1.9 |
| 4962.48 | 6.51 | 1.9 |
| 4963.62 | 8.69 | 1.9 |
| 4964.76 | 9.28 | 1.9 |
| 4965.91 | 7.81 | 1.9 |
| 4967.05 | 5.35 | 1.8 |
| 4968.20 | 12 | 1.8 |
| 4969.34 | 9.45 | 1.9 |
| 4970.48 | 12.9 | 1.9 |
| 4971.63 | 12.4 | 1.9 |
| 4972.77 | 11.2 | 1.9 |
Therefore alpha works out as 1.6 AA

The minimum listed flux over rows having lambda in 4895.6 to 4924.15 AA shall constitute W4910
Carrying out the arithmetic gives 10.9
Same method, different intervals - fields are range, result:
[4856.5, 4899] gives 7.96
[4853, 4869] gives 7.6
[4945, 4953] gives 17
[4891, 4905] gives 10.6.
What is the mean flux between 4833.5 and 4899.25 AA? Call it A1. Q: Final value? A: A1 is 12.5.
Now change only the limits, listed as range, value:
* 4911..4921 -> 15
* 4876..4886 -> 11.5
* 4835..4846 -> 10.4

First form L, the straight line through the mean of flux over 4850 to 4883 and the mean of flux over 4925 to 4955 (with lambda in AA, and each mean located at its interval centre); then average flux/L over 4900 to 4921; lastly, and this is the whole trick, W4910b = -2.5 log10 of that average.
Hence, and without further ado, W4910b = 0.12 mag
